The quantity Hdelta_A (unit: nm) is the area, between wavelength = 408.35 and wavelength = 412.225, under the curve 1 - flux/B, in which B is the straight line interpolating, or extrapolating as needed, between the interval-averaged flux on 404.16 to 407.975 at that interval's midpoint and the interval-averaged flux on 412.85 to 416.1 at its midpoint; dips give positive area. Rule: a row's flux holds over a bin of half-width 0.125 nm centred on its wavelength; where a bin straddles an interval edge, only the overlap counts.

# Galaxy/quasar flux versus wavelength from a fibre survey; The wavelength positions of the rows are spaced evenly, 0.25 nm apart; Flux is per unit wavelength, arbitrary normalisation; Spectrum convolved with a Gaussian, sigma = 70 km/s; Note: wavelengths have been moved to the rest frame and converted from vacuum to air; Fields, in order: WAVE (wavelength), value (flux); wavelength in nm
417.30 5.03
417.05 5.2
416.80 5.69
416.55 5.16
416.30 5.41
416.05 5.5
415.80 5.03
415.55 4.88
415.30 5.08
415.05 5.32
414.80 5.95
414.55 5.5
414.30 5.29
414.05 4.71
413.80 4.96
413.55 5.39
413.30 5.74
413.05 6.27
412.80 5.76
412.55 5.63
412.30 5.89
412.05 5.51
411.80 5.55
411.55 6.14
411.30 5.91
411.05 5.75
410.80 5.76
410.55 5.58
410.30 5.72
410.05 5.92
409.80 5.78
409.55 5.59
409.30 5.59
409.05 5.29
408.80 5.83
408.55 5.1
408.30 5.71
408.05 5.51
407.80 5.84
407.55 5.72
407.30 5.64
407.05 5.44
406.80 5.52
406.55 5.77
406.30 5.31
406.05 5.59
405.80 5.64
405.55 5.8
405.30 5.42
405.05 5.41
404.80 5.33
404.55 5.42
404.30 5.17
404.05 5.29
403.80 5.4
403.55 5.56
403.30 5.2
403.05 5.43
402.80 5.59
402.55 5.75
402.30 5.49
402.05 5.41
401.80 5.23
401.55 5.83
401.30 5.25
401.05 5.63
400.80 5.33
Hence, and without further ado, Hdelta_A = -0.16 nm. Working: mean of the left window 5.53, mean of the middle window 5.67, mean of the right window 5.36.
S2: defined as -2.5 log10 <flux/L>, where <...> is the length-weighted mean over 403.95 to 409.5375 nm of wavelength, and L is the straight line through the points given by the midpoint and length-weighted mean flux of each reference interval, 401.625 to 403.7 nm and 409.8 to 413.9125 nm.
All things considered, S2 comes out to 0.012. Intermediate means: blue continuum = 5.47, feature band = 5.52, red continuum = 5.72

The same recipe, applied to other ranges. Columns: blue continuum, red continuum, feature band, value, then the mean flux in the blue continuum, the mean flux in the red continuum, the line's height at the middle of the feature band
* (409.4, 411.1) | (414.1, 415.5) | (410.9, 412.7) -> -0.03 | 5.73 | 5.36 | 5.6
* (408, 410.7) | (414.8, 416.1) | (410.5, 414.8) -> -0.04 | 5.61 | 5.22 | 5.4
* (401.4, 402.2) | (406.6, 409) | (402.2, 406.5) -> 0.01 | 5.48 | 5.59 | 5.53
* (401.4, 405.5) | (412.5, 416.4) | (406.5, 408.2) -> -0.04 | 5.44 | 5.4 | 5.42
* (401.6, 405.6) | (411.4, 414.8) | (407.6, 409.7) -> -0.01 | 5.43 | 5.58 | 5.51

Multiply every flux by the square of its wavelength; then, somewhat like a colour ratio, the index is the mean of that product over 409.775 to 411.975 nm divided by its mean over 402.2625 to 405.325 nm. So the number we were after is 1.11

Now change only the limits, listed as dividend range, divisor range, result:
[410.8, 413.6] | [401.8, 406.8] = 1.10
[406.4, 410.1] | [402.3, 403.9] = 1.05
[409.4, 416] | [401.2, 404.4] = 1.07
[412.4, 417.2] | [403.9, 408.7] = 1.02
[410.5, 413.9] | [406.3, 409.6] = 1.05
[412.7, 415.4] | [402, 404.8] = 1.06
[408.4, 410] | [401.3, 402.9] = 1.04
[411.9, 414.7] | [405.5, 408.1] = 1.01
